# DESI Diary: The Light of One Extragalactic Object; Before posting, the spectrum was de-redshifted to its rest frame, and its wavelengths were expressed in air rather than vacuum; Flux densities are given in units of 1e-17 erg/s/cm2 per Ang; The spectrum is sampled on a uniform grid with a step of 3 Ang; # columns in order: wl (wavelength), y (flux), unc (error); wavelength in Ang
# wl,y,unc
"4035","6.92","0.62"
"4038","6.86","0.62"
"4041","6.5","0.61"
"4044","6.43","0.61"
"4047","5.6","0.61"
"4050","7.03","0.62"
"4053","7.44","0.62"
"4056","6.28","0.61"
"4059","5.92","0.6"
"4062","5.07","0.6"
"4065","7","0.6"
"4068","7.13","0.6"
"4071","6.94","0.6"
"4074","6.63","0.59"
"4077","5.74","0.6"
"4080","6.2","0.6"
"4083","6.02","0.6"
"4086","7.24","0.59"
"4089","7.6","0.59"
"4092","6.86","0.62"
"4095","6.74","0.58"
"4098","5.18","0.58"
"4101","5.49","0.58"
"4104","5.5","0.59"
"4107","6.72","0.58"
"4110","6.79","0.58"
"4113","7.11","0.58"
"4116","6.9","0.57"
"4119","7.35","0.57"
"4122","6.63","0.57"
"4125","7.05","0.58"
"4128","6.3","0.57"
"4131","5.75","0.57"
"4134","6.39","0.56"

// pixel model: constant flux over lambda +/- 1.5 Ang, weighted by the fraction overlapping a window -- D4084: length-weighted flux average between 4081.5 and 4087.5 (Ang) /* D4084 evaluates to 6.63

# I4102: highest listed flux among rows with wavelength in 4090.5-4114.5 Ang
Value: 7.11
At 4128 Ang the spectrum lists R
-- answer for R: 6.3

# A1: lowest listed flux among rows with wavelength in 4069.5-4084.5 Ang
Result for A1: 5.74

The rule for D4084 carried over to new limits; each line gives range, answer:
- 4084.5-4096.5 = 7.11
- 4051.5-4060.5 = 6.55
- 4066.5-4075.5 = 6.9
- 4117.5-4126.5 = 7.01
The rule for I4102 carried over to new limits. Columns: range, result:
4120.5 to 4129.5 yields 7.05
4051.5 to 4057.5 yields 7.44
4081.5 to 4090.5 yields 7.6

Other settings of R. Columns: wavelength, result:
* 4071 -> 6.94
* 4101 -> 5.49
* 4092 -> 6.86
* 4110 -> 6.79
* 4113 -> 7.11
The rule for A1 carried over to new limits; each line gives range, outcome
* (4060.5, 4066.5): 5.07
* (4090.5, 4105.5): 5.18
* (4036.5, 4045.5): 6.43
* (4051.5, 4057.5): 6.28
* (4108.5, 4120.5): 6.79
